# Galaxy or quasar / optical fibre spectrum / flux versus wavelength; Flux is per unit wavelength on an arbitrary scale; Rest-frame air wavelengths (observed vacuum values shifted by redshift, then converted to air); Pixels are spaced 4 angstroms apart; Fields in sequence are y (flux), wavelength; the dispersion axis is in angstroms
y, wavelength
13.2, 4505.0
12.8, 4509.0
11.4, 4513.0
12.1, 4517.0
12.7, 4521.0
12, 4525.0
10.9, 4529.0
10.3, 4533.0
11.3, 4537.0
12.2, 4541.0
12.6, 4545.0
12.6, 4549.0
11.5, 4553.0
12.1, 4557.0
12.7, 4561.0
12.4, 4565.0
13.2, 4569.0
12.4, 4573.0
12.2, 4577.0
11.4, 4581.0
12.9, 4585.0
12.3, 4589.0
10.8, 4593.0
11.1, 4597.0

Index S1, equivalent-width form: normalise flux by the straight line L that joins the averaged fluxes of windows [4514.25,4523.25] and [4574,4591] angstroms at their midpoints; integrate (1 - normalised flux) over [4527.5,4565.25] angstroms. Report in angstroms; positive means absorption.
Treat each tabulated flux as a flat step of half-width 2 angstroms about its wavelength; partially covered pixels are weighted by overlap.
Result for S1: 1.3 angstroms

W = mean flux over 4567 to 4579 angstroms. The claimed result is 12.6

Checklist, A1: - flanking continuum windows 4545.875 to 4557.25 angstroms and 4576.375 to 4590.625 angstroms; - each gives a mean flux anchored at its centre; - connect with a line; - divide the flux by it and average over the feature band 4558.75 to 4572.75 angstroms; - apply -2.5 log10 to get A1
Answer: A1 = -0.05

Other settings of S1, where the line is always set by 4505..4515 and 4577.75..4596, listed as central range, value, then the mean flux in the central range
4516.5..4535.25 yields 1.0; 11.6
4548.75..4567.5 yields -0.4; 12.3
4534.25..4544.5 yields 0.3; 11.8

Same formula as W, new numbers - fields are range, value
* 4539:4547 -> 12.4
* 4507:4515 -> 12.1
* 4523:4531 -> 11.4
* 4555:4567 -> 12.4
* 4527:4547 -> 11.5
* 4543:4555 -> 12.2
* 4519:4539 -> 11.4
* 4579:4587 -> 12.2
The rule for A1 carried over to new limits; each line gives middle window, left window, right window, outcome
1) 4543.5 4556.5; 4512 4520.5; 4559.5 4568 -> 0.02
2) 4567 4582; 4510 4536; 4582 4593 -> -0.03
